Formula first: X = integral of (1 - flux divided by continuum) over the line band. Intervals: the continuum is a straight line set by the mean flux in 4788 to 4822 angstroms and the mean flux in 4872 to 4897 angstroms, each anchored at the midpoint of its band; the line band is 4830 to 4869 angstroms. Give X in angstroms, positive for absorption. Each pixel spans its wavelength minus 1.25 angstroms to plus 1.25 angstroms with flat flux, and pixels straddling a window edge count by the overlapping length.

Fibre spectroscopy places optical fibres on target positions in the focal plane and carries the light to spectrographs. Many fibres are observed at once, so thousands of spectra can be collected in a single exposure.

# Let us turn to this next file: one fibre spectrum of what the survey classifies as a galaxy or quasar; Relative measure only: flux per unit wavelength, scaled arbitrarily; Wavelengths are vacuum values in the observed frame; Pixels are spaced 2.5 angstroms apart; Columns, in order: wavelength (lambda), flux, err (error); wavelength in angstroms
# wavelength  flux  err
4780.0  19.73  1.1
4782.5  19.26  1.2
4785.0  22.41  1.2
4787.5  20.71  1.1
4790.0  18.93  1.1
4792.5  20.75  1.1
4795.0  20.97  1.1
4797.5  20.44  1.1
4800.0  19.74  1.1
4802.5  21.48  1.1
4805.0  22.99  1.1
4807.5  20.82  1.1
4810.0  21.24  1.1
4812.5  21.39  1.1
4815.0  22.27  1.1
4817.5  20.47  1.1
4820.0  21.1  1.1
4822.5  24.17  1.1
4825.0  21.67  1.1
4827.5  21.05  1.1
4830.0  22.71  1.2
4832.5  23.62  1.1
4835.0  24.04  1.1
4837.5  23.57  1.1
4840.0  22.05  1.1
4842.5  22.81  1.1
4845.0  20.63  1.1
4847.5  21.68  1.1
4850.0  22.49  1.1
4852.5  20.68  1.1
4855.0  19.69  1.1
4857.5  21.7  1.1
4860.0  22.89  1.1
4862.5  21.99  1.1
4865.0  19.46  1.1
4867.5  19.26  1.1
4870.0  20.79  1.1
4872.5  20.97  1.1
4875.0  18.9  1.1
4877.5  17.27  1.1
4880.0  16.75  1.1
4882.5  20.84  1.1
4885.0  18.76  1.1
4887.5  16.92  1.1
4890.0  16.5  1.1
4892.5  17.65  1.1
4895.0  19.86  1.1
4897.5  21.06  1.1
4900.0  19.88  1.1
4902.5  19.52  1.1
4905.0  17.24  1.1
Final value -4.4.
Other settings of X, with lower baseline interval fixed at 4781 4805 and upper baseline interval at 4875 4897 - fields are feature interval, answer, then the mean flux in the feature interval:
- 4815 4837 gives -2.9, 22.4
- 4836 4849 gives -1.9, 22.2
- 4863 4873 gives -0.8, 20.2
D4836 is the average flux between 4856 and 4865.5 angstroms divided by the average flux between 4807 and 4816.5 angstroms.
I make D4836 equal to 1.01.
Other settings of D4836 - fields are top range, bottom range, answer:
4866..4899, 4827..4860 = 0.85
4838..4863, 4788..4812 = 1.04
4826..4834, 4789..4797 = 1.11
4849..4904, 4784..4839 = 0.91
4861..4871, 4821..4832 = 0.91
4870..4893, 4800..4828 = 0.85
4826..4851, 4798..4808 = 1.06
